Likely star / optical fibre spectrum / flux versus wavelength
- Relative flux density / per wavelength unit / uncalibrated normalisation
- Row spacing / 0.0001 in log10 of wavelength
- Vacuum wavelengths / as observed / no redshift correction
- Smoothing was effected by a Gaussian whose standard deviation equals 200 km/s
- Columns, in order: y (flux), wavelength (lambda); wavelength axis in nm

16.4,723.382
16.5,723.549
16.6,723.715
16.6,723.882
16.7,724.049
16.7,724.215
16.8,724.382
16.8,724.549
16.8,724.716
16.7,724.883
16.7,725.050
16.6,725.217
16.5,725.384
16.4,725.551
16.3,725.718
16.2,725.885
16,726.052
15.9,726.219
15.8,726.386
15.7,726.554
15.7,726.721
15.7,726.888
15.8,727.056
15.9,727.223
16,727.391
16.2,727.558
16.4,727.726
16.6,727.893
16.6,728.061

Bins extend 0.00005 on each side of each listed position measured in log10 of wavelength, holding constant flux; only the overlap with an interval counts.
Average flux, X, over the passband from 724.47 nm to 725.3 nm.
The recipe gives 16.7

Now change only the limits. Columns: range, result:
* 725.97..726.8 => 15.8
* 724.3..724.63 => 16.8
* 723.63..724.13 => 16.6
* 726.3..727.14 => 15.7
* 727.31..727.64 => 16.1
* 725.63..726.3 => 16.1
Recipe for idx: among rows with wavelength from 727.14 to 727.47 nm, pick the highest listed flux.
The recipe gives 16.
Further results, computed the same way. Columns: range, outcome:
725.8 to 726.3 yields 16.2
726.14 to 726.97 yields 15.9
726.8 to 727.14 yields 15.8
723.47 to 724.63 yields 16.8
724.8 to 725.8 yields 16.7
